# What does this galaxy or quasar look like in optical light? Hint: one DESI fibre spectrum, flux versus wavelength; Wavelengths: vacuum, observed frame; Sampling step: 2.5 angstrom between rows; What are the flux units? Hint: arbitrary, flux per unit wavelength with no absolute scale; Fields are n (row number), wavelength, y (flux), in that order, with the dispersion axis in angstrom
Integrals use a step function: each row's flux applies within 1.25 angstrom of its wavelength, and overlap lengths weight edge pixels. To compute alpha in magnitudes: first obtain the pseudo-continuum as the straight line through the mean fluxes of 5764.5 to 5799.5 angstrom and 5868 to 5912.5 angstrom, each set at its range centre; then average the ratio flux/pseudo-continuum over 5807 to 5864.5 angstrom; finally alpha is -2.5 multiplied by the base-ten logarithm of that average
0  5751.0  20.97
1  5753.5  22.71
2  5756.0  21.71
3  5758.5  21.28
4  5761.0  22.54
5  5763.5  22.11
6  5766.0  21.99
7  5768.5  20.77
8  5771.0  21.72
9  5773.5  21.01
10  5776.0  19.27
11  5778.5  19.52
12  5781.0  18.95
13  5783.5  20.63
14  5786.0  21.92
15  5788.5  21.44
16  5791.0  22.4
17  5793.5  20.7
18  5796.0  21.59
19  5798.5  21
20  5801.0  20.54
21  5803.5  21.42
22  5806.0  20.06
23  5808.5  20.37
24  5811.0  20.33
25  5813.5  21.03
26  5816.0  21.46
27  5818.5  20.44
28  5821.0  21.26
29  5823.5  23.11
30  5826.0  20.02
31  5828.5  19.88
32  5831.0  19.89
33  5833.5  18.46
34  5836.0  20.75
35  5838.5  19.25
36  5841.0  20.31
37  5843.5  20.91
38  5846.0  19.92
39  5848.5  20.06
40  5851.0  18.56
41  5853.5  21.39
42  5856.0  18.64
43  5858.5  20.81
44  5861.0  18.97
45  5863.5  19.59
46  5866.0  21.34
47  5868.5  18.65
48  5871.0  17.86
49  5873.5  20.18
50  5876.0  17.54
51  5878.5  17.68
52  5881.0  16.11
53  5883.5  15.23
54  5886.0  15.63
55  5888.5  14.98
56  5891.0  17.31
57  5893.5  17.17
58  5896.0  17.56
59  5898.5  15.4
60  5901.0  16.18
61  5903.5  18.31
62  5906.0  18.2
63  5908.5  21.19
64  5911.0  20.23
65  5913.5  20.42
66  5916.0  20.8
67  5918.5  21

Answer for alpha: -0.06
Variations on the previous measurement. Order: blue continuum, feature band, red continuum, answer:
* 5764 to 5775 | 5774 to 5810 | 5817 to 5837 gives 0.02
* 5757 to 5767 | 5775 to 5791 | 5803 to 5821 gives 0.05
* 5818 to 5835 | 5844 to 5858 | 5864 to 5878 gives -0.01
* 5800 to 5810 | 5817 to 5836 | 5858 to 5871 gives -0.01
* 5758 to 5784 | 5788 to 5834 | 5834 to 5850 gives -0.02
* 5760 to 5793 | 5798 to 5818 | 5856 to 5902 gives -0.04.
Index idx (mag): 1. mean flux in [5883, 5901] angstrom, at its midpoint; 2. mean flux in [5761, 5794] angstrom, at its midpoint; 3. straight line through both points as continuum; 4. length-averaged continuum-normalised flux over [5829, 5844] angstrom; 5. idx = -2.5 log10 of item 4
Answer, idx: -0.08 mag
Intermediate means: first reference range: 21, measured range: 19.9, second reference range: 16.2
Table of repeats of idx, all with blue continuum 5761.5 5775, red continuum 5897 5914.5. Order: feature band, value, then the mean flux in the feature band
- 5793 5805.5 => -0.008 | 21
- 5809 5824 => -0.034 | 21.1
